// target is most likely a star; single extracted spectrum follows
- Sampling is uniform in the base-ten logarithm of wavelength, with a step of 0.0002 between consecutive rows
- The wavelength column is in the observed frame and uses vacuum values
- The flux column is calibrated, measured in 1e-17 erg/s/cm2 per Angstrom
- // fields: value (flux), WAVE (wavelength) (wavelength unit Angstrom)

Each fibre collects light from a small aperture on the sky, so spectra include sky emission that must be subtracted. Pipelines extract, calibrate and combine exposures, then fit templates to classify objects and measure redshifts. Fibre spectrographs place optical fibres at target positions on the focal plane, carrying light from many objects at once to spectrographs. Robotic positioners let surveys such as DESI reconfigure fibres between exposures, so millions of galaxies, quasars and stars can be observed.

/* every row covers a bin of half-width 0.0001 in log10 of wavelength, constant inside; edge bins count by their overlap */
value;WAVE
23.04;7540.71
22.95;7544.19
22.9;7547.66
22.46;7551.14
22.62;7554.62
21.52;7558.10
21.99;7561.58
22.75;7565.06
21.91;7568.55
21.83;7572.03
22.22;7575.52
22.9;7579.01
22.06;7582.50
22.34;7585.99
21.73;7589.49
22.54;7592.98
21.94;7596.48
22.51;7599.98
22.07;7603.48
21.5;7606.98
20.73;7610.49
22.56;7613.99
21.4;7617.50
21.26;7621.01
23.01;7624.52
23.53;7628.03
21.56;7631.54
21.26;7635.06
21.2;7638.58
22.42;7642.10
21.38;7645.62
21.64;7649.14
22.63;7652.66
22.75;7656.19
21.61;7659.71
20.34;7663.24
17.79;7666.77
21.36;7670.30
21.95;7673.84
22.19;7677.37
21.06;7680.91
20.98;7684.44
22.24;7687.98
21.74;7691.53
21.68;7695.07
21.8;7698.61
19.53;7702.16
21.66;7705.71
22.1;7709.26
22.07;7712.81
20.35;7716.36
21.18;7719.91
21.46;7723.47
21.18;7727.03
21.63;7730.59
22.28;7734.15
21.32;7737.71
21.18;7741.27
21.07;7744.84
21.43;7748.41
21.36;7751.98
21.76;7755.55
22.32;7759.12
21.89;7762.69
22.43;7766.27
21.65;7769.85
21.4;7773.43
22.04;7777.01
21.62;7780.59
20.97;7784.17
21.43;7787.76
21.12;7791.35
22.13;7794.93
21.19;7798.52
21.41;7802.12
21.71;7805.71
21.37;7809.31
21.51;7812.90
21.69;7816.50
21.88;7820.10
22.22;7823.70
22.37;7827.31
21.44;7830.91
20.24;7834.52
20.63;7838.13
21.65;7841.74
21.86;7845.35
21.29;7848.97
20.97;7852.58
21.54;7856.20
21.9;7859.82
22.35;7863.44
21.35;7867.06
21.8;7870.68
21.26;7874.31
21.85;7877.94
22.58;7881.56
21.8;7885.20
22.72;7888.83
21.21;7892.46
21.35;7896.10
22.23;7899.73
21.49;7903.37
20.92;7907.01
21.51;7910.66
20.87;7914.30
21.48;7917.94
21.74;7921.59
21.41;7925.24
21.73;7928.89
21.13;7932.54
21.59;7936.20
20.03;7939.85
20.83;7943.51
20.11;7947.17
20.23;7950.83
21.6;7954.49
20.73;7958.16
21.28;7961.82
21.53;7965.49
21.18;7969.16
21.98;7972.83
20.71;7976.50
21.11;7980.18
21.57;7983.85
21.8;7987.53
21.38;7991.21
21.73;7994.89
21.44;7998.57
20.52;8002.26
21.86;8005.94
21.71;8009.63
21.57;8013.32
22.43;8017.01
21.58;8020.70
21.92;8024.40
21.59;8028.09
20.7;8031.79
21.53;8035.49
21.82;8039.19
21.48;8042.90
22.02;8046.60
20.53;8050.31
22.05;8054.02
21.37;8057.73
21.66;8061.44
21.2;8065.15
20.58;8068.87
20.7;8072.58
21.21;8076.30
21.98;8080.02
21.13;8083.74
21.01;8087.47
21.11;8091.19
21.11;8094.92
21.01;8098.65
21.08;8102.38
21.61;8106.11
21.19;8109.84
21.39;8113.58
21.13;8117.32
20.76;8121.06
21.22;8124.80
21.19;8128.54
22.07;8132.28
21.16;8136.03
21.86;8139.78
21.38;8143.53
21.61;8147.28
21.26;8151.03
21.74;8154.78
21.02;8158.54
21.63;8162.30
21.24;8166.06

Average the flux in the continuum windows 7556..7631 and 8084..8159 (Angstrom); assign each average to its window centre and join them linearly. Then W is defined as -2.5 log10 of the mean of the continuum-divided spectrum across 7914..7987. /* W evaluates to 0.020 mag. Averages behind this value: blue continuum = 22.1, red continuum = 21.3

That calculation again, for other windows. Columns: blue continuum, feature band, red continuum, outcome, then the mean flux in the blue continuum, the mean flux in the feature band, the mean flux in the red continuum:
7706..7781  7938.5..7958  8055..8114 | 0.04 mag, 21.6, 20.6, 21.2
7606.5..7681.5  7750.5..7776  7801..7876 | -0.01 mag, 21.6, 21.8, 21.5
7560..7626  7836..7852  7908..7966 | 0.00 mag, 22.1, 21.3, 21.1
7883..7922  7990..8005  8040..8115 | 0.01 mag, 21.6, 21.3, 21.3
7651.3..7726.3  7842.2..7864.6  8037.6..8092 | -0.01 mag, 21.3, 21.6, 21.3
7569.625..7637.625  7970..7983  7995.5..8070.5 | 0.01 mag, 22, 21.3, 21.5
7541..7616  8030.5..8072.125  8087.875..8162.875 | 0.00 mag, 22.2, 21.3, 21.3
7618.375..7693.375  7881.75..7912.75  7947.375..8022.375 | -0.01 mag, 21.6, 21.7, 21.4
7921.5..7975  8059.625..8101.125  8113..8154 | 0.01 mag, 21.1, 21.2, 21.4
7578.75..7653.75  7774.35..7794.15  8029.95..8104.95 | 0.01 mag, 22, 21.5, 21.3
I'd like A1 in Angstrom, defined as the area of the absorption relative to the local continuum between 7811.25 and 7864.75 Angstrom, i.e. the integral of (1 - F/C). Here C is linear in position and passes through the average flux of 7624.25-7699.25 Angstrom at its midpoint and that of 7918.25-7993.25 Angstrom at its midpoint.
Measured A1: -0.5 Angstrom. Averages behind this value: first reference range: 21.6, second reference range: 21.2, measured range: 21.6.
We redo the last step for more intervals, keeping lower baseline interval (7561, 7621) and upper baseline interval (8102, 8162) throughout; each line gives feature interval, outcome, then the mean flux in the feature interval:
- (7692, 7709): 0.5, 21.3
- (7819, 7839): 0.2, 21.5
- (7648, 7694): 1.1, 21.4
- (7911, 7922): 0.2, 21.3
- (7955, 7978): 0.3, 21.3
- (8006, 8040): -0.2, 21.7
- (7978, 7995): 0.1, 21.5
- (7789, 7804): 0.2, 21.5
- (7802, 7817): 0.2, 21.5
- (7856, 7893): -0.3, 21.9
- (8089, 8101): 0.2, 21.1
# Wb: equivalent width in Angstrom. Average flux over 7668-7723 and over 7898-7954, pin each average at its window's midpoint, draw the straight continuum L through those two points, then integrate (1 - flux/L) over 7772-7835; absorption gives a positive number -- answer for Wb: -0.8 Angstrom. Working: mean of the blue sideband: 21.4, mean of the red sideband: 21.2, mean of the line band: 21.6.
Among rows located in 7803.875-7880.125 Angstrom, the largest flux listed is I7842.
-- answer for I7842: 22.37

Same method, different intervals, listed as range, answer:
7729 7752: 22.28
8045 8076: 22.05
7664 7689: 22.24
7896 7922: 22.23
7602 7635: 23.53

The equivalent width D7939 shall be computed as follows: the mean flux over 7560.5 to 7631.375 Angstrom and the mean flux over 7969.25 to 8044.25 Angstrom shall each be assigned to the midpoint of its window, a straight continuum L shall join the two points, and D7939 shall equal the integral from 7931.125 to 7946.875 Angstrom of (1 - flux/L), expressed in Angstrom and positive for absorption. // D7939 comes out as 0.6 Angstrom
